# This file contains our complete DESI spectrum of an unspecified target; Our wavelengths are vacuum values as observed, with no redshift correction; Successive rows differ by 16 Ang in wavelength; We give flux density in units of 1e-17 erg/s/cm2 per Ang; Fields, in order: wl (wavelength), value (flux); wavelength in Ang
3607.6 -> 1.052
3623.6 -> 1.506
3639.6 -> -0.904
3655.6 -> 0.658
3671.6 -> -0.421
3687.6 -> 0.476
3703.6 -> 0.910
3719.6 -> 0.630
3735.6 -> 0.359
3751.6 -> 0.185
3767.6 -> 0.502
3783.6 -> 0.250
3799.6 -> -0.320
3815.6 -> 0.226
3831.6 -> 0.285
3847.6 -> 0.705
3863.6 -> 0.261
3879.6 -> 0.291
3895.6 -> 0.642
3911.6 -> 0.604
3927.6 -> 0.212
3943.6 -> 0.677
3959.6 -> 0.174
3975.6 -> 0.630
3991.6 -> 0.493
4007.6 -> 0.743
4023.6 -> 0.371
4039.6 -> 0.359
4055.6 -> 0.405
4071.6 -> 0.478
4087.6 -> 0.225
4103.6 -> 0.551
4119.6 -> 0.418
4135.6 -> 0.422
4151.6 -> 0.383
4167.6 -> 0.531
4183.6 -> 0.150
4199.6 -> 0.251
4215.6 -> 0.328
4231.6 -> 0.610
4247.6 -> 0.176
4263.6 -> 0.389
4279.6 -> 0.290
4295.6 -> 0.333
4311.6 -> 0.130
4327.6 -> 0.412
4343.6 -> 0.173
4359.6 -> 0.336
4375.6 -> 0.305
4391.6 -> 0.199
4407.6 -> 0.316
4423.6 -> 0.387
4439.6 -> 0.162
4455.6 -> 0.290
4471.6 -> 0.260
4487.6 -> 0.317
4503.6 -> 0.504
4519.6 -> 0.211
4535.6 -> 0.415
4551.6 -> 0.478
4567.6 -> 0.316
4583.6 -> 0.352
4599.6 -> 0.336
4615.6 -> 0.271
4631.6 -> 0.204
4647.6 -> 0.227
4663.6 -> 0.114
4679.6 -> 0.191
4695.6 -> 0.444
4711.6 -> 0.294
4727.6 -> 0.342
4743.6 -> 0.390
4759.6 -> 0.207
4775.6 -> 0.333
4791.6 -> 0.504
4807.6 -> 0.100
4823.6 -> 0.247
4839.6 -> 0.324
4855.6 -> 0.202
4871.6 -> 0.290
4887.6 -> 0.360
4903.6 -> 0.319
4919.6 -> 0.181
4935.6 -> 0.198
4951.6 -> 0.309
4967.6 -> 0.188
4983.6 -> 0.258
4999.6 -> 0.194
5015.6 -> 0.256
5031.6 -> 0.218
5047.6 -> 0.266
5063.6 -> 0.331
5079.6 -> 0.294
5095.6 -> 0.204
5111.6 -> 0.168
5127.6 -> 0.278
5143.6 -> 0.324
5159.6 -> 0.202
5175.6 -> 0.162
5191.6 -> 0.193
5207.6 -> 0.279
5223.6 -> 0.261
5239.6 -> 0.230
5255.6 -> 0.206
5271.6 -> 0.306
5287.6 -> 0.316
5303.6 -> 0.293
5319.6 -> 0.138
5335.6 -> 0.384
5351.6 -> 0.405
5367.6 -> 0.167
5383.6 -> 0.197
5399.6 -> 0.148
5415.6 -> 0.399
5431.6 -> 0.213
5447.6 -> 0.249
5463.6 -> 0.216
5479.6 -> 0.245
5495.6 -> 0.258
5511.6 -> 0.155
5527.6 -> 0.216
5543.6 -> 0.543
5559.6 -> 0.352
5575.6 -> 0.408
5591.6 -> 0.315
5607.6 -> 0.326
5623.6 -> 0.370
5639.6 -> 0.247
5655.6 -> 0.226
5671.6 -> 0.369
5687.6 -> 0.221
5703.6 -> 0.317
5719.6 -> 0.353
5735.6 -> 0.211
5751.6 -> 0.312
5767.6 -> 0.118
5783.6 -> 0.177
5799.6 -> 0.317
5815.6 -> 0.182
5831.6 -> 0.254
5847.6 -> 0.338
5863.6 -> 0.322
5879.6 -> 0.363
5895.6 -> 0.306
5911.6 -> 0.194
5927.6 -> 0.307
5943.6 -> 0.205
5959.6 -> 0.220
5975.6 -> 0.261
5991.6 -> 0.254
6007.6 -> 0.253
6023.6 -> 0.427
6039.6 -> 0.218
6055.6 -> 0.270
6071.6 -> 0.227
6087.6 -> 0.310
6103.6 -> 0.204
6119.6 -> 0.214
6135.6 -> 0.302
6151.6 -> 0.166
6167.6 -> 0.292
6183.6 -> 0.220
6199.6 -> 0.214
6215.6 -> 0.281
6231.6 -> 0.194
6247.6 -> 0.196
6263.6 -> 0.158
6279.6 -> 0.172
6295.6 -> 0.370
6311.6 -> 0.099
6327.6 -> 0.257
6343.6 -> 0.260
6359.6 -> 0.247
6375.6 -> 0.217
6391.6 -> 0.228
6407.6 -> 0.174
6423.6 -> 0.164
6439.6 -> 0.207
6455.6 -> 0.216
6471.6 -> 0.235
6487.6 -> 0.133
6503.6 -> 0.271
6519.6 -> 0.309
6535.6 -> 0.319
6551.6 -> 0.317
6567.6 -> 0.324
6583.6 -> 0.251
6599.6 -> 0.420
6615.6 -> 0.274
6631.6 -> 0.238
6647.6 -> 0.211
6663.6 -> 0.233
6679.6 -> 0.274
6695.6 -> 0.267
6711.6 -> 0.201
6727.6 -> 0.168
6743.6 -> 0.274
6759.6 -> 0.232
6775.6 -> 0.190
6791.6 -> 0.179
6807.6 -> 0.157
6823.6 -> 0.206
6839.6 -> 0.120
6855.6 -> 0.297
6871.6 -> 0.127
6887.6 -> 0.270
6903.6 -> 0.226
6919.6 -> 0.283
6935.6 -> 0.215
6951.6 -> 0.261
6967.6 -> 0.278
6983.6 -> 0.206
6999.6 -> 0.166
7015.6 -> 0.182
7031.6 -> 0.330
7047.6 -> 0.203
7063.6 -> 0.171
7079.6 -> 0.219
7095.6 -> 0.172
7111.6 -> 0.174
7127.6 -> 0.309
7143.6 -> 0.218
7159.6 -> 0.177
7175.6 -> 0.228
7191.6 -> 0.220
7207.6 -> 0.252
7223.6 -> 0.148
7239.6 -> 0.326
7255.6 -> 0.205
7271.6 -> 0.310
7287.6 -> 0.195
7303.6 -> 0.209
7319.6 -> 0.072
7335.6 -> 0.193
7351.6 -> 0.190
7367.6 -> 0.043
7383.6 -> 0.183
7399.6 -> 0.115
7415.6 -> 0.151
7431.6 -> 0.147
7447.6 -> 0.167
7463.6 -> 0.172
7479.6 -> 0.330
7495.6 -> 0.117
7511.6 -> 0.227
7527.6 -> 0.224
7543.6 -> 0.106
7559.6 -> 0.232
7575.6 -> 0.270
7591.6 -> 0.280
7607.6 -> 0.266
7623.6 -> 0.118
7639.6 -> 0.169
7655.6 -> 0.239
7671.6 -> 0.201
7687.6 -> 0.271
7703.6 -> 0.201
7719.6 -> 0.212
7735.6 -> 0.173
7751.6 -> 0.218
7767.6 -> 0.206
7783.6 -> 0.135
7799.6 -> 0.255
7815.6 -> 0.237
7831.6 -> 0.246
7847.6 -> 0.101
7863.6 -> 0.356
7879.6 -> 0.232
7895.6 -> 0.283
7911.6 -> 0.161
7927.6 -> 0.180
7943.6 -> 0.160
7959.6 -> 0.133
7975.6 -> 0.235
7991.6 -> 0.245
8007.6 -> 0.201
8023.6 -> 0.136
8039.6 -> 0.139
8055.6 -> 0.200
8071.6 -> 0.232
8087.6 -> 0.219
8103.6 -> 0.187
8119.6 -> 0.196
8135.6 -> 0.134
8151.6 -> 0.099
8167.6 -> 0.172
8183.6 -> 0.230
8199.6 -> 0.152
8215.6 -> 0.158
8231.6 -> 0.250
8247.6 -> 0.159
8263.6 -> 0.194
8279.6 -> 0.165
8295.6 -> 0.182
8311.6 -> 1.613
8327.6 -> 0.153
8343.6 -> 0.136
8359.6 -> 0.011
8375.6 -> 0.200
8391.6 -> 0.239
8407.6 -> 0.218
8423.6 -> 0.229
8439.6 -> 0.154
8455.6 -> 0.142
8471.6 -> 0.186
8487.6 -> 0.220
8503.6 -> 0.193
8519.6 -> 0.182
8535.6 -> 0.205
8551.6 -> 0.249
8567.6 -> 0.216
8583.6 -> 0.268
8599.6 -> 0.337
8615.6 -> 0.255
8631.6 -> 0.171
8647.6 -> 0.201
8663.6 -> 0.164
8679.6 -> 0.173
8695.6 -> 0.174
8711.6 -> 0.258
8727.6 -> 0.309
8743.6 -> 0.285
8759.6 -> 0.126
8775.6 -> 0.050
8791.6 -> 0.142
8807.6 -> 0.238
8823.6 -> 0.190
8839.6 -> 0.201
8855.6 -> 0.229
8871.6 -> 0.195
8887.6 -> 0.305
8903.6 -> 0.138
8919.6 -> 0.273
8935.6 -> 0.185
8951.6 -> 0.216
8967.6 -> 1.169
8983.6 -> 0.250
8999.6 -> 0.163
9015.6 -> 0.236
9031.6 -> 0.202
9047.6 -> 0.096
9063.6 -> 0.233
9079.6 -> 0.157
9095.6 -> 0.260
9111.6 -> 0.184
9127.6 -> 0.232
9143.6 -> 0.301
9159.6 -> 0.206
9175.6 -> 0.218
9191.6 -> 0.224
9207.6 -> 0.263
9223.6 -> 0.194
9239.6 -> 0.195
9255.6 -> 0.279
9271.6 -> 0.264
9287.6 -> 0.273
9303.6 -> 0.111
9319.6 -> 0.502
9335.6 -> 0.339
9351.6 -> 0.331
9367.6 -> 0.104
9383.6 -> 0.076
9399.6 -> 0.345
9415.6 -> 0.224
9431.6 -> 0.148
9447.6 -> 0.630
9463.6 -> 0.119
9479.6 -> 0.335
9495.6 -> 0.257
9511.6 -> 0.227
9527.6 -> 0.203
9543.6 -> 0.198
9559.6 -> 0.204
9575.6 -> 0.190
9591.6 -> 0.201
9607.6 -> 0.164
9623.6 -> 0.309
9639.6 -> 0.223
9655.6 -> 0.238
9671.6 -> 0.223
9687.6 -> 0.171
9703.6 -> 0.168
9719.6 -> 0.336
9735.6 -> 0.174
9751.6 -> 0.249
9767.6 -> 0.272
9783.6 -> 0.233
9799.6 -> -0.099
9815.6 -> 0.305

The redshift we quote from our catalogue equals 1.229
